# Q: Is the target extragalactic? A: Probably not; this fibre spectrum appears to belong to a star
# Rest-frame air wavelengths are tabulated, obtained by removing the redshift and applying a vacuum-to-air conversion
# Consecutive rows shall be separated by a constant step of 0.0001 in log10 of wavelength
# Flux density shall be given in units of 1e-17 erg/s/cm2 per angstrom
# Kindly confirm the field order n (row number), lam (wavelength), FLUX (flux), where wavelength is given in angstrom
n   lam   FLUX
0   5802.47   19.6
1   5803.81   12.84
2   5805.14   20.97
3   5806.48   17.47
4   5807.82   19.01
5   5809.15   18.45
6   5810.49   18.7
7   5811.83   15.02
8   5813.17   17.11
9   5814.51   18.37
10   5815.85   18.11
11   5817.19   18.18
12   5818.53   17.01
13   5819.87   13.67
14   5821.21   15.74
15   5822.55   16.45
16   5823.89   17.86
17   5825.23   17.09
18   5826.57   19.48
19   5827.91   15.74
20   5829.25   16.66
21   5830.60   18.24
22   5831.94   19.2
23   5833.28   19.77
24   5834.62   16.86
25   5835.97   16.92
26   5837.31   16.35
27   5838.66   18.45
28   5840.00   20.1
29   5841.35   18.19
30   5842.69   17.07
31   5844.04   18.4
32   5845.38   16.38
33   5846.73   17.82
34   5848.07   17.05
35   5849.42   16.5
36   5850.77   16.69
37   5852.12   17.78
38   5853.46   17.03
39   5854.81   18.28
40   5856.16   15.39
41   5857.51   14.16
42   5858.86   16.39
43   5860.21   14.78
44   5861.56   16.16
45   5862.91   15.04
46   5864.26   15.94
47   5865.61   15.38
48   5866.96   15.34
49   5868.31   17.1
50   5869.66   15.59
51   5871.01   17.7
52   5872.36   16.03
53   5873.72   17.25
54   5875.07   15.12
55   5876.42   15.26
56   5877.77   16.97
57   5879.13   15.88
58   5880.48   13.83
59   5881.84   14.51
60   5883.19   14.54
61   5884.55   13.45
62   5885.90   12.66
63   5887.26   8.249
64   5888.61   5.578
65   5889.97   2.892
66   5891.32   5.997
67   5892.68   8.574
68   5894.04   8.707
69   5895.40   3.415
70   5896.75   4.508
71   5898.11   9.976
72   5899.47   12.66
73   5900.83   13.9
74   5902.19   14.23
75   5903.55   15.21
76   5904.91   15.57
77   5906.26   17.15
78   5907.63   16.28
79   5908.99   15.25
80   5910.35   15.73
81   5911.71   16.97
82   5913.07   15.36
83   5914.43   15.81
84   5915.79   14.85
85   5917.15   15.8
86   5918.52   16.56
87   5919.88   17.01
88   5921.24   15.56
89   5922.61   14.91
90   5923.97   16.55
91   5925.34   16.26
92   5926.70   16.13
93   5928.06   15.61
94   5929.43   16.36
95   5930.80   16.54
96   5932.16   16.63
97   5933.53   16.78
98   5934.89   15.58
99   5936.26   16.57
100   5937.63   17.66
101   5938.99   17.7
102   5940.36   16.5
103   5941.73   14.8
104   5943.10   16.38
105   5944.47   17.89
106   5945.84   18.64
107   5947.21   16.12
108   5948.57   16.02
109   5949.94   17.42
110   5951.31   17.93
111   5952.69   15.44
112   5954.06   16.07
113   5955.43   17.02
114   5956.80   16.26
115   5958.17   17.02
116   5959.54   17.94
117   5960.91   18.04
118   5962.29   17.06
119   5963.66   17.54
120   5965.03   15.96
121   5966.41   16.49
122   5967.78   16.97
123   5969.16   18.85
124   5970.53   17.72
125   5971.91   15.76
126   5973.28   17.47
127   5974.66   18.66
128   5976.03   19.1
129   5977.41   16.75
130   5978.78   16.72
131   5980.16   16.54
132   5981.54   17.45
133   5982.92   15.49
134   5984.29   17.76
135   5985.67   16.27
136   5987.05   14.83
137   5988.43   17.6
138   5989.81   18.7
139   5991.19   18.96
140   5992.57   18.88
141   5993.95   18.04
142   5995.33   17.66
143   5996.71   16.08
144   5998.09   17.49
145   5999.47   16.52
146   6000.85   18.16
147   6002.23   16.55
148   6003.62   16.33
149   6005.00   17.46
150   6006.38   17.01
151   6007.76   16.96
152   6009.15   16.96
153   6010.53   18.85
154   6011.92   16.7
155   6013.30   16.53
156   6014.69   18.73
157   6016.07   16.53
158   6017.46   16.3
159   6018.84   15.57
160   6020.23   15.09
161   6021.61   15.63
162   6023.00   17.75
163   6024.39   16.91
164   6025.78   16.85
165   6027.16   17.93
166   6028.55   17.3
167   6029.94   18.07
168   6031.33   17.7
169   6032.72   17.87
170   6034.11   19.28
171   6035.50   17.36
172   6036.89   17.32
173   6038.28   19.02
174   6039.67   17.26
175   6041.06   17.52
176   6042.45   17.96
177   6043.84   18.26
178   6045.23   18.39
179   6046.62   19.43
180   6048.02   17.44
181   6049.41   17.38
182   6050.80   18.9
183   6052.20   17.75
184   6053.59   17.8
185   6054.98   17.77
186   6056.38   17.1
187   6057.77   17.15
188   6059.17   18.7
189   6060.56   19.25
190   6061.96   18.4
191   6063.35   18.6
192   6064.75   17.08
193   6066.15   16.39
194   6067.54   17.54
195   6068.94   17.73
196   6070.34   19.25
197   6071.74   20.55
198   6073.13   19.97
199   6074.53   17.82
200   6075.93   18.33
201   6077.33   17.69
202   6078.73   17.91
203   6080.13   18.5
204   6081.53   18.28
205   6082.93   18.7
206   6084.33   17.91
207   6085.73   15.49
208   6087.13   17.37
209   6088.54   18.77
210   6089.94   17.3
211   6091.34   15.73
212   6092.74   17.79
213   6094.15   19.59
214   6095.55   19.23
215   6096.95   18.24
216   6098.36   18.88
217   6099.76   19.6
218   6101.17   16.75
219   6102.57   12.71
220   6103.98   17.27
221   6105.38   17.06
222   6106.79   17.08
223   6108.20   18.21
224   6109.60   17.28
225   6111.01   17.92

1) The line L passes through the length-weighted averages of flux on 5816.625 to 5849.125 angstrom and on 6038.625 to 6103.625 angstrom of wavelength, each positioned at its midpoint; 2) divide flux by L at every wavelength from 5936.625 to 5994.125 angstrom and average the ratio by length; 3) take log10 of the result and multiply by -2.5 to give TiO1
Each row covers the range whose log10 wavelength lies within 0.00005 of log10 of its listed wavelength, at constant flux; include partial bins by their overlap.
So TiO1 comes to 0.04 mag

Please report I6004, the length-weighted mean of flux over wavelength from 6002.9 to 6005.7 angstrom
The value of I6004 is 16.9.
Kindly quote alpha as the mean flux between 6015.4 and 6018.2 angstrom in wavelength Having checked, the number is 16.4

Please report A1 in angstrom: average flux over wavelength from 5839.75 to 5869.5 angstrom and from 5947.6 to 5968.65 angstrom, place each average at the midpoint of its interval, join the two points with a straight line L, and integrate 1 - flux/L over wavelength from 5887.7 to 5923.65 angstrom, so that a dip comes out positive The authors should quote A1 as 8.8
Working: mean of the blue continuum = 16.6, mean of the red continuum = 16.9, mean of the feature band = 12.7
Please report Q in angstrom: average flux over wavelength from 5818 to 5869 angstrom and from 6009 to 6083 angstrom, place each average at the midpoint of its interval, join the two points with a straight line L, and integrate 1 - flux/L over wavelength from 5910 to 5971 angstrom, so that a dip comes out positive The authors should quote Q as 2.58 angstrom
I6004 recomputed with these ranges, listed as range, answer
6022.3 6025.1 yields 17.3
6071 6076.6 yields 19.2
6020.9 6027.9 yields 17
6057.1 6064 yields 18.4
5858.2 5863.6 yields 15.6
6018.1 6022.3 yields 15.5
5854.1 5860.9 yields 15.8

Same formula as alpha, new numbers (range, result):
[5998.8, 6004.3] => 16.9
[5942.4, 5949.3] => 17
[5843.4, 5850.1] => 17.2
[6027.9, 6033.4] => 17.7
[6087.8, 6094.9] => 17.8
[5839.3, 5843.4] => 18.5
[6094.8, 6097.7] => 18.8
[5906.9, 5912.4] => 16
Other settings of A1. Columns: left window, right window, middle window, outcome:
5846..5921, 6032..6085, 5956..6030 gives -2.18 angstrom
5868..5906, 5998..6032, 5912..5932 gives -3.48 angstrom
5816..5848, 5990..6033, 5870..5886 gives 1.87 angstrom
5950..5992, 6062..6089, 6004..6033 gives 0.86 angstrom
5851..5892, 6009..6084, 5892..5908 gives 3.59 angstrom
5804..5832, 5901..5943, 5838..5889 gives 3.19 angstrom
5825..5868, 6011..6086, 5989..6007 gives 0.05 angstrom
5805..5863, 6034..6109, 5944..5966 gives 0.74 angstrom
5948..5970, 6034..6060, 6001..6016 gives 0.29 angstrom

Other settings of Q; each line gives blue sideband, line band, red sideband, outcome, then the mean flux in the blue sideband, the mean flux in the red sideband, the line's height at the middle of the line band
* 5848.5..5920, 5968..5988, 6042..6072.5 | -1.0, 14.1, 18.1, 16.3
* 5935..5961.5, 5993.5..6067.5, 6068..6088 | 1.1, 16.9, 18.2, 17.7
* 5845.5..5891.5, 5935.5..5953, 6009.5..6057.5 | -0.9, 14.8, 17.5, 16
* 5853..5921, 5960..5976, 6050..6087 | -1.6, 13.9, 18.1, 15.8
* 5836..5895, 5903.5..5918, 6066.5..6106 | -0.3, 14.9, 17.9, 15.5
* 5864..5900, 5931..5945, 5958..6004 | -1.4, 12.3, 17.3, 15.1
